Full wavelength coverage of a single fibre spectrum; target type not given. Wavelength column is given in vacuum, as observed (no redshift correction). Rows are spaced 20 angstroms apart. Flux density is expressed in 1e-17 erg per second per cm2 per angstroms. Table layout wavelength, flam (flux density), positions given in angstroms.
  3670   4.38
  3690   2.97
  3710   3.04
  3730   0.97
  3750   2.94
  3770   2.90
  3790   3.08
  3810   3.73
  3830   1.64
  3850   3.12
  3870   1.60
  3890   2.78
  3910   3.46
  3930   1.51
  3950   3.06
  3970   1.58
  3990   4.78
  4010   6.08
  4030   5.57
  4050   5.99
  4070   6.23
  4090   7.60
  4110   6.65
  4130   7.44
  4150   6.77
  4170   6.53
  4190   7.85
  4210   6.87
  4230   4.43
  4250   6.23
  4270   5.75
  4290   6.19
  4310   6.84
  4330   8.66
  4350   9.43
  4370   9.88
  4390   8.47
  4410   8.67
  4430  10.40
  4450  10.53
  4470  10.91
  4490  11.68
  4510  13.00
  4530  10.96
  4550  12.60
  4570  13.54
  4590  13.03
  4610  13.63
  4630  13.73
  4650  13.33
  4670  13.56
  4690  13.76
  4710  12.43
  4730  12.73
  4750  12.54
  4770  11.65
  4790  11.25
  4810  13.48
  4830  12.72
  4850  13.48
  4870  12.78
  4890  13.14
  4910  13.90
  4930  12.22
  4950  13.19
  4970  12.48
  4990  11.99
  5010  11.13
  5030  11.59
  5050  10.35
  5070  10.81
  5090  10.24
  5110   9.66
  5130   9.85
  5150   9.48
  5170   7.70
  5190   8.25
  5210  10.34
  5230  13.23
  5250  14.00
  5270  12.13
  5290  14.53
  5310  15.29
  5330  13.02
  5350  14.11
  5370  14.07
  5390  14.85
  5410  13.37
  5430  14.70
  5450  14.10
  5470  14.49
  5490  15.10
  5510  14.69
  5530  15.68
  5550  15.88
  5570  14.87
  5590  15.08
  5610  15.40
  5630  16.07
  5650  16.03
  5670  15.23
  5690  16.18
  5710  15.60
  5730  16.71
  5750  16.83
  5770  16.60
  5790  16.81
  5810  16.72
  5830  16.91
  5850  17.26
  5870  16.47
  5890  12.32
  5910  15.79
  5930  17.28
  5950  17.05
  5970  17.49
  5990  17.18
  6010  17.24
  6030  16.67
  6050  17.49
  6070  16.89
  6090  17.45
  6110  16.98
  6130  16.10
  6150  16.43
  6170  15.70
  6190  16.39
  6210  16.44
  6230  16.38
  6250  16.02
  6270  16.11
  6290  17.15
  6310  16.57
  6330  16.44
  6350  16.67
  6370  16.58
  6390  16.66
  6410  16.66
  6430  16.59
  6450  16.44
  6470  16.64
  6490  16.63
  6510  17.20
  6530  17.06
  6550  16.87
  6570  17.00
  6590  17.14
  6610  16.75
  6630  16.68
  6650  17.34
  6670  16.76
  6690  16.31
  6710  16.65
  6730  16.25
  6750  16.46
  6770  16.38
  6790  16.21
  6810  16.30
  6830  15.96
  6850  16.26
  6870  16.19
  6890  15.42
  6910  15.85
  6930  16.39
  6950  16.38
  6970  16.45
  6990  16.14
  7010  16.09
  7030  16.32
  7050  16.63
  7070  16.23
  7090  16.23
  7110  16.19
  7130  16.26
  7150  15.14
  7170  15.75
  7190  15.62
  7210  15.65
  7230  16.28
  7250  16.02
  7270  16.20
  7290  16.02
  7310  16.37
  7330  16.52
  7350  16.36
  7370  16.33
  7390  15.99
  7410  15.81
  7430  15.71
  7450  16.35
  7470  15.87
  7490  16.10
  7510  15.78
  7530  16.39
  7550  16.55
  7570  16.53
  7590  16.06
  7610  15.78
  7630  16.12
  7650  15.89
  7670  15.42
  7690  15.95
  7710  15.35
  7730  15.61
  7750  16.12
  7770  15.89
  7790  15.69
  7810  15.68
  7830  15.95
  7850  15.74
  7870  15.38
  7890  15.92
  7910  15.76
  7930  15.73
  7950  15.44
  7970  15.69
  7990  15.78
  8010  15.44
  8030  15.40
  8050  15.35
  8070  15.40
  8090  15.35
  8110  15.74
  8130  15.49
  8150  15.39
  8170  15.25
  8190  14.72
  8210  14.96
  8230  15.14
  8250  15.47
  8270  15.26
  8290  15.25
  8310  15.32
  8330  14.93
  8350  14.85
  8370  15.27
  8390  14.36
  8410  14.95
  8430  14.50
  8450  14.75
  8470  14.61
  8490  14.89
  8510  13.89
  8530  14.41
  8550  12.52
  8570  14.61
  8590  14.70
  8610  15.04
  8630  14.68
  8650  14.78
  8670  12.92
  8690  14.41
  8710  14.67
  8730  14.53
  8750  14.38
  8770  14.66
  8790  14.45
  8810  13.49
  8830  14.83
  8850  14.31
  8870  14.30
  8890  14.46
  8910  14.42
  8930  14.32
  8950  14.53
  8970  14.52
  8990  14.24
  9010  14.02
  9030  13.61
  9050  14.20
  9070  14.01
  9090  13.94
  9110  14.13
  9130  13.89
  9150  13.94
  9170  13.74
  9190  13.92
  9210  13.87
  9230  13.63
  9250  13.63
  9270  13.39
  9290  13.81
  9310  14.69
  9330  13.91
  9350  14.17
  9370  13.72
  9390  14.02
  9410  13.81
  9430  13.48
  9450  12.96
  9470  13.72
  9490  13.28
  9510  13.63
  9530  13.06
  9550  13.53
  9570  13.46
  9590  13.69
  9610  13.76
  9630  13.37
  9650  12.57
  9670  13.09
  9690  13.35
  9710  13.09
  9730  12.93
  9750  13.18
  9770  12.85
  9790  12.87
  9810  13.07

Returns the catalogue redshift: 0.00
